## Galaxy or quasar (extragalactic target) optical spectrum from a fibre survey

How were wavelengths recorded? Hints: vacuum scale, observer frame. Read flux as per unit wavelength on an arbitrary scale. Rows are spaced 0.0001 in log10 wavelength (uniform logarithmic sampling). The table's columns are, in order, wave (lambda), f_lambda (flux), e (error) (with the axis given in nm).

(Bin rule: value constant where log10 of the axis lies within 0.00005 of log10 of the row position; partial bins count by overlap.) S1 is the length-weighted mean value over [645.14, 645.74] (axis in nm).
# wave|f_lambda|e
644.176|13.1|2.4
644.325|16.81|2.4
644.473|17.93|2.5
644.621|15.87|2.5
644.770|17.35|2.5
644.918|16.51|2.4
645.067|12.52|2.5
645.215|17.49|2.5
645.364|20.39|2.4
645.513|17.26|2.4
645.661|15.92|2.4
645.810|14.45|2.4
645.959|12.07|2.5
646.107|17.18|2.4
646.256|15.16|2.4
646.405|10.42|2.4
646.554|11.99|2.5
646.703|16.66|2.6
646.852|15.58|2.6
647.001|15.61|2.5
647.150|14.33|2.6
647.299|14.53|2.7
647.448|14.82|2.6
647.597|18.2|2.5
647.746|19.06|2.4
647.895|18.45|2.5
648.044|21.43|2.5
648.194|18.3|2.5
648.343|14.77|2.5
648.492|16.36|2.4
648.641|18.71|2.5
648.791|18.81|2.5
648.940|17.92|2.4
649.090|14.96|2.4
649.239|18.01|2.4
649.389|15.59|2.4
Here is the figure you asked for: 17.7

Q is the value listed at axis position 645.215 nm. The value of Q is 17.49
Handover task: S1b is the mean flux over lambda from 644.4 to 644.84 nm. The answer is 17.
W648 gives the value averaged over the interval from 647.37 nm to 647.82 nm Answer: 17.3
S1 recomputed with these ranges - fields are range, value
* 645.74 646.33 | 14.7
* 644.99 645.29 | 15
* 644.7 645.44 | 16.8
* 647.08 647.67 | 15.5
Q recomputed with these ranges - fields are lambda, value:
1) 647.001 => 15.61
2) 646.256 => 15.16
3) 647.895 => 18.45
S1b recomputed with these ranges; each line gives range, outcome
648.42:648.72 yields 17.5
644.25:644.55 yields 17.4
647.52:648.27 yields 19.1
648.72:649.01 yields 18.4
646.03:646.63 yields 13.7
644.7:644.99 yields 17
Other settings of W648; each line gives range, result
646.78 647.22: 15.2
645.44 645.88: 15.9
